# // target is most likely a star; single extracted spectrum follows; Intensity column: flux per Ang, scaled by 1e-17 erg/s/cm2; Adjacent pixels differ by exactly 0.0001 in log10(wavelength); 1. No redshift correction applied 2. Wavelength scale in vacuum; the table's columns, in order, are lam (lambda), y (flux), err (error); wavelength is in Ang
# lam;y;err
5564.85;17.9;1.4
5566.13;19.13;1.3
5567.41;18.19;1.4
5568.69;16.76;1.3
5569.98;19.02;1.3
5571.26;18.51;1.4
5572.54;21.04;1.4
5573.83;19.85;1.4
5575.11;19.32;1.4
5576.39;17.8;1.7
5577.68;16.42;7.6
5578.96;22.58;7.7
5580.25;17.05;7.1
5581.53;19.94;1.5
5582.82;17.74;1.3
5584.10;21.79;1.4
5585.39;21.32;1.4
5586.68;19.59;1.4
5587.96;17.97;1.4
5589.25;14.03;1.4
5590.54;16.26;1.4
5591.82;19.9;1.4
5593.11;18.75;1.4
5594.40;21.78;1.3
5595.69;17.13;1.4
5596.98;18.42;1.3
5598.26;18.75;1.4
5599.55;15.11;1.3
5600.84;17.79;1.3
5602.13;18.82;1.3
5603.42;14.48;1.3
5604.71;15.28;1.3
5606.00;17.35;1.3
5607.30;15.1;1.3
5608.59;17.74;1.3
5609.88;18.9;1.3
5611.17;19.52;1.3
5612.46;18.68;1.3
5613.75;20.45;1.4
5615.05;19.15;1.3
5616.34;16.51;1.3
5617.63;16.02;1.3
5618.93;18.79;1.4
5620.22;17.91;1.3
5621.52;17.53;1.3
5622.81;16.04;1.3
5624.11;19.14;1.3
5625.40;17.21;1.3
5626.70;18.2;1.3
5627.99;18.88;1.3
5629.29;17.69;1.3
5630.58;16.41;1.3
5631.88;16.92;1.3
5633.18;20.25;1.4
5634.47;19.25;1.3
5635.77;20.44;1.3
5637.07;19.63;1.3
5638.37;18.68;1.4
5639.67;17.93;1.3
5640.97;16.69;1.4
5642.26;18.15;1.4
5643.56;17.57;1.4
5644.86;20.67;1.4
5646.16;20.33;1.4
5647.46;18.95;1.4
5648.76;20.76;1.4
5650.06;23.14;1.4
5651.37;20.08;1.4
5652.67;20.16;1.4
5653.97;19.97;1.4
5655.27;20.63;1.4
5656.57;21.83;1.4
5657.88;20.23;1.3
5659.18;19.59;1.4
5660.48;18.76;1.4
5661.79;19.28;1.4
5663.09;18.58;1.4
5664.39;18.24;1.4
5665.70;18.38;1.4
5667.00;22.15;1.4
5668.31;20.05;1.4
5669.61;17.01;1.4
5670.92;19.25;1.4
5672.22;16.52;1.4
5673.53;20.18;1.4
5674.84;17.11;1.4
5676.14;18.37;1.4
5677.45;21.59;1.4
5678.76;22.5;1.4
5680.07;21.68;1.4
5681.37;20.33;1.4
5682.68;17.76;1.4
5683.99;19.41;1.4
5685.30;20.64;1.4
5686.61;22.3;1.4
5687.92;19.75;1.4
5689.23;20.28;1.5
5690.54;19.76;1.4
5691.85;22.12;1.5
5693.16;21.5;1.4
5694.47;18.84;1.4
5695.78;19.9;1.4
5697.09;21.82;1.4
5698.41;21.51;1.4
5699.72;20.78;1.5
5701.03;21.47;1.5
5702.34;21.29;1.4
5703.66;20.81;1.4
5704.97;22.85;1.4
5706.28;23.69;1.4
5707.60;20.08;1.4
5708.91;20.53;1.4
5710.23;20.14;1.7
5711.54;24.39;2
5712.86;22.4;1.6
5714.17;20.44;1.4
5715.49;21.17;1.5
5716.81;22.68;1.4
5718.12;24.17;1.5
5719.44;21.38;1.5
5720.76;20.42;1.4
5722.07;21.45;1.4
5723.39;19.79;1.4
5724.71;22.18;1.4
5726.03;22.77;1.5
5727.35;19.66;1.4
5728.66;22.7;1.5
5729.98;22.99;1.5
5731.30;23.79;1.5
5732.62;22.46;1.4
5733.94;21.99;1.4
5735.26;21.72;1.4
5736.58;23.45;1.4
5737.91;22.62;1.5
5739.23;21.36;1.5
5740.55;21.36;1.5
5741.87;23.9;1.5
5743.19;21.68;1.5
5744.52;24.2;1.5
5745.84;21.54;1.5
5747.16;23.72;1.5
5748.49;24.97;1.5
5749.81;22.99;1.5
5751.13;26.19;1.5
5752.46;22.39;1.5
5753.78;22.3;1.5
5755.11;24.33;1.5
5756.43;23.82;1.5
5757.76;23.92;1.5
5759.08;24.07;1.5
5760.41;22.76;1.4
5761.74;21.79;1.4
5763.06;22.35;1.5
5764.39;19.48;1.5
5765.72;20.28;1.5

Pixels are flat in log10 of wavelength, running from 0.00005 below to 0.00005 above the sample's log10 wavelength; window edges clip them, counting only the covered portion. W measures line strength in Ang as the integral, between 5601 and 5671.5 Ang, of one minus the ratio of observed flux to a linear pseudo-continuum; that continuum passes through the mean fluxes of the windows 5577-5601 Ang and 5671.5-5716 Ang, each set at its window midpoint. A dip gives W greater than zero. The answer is 3.1 Ang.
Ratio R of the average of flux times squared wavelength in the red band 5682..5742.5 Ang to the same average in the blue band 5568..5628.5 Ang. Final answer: 1.23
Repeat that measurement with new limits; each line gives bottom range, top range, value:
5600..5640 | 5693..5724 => 1.23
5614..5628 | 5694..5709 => 1.23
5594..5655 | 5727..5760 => 1.30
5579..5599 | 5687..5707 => 1.17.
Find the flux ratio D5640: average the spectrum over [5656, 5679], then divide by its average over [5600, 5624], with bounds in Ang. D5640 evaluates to 1.1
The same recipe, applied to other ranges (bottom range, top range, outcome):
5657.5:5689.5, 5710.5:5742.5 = 1.13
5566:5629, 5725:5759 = 1.26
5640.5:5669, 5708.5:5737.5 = 1.11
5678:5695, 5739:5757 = 1.13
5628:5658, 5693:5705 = 1.08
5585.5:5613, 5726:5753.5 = 1.28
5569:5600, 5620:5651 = 1.00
